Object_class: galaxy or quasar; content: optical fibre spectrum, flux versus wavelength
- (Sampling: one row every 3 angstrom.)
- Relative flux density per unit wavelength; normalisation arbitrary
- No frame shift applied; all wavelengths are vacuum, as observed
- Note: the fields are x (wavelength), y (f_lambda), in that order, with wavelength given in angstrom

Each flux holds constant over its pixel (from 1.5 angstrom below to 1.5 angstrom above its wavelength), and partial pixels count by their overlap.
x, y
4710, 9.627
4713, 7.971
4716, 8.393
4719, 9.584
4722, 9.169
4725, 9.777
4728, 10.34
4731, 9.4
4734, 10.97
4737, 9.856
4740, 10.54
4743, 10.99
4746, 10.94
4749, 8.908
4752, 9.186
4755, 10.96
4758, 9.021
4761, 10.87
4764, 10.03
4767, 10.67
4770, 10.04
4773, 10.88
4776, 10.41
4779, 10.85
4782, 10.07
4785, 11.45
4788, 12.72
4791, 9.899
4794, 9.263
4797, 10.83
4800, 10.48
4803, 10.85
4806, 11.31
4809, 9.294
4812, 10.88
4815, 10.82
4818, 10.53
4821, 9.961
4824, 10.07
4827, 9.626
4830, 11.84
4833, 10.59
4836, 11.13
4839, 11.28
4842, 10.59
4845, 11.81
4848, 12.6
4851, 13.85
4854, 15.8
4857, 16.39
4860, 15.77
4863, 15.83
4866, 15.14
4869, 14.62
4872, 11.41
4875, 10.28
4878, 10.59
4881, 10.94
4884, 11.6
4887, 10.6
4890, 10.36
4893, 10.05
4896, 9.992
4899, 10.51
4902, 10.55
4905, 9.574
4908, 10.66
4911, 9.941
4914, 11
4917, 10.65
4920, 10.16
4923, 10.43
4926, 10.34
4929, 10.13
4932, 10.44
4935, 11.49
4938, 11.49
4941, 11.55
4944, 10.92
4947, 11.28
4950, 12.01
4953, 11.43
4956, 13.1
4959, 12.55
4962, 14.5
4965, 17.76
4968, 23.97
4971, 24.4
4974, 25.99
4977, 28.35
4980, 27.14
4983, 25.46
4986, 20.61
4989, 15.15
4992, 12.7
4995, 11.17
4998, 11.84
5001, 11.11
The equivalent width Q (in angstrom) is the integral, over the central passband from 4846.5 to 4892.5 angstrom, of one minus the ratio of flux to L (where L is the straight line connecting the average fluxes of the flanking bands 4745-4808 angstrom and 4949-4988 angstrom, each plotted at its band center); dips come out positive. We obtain 5.9 angstrom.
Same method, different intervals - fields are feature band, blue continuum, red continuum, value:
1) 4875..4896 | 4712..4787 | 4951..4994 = 6.82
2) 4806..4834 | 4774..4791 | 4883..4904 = 0.95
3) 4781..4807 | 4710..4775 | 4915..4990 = 1.27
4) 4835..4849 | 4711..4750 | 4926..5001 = 1.35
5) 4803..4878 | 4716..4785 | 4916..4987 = 3.39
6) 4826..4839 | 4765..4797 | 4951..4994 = 2.08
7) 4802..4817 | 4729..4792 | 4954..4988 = 2.63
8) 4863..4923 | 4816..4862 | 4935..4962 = 4.75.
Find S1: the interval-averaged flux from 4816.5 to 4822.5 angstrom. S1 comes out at 10.2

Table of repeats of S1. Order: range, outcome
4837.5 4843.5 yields 10.9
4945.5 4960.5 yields 12.1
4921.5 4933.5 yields 10.3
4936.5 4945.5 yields 11.3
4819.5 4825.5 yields 10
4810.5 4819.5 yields 10.7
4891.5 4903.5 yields 10.3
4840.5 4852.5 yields 12.2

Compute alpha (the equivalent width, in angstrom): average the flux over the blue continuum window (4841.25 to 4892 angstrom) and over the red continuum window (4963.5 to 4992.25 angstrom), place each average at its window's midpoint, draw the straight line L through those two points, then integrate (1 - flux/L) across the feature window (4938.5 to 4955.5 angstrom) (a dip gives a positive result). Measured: 7.1 angstrom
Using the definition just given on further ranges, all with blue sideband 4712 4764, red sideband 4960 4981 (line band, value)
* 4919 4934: 7.4 angstrom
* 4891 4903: 5.4 angstrom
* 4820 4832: 3.5 angstrom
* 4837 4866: 4.3 angstrom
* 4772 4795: 3.1 angstrom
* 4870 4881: 4.1 angstrom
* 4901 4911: 4.7 angstrom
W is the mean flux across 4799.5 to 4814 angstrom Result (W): 10.6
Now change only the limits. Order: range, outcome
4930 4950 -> 11.2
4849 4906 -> 12.3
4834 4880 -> 13.1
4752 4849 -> 10.6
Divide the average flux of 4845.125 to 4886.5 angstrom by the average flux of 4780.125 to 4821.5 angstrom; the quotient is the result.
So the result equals 1.3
